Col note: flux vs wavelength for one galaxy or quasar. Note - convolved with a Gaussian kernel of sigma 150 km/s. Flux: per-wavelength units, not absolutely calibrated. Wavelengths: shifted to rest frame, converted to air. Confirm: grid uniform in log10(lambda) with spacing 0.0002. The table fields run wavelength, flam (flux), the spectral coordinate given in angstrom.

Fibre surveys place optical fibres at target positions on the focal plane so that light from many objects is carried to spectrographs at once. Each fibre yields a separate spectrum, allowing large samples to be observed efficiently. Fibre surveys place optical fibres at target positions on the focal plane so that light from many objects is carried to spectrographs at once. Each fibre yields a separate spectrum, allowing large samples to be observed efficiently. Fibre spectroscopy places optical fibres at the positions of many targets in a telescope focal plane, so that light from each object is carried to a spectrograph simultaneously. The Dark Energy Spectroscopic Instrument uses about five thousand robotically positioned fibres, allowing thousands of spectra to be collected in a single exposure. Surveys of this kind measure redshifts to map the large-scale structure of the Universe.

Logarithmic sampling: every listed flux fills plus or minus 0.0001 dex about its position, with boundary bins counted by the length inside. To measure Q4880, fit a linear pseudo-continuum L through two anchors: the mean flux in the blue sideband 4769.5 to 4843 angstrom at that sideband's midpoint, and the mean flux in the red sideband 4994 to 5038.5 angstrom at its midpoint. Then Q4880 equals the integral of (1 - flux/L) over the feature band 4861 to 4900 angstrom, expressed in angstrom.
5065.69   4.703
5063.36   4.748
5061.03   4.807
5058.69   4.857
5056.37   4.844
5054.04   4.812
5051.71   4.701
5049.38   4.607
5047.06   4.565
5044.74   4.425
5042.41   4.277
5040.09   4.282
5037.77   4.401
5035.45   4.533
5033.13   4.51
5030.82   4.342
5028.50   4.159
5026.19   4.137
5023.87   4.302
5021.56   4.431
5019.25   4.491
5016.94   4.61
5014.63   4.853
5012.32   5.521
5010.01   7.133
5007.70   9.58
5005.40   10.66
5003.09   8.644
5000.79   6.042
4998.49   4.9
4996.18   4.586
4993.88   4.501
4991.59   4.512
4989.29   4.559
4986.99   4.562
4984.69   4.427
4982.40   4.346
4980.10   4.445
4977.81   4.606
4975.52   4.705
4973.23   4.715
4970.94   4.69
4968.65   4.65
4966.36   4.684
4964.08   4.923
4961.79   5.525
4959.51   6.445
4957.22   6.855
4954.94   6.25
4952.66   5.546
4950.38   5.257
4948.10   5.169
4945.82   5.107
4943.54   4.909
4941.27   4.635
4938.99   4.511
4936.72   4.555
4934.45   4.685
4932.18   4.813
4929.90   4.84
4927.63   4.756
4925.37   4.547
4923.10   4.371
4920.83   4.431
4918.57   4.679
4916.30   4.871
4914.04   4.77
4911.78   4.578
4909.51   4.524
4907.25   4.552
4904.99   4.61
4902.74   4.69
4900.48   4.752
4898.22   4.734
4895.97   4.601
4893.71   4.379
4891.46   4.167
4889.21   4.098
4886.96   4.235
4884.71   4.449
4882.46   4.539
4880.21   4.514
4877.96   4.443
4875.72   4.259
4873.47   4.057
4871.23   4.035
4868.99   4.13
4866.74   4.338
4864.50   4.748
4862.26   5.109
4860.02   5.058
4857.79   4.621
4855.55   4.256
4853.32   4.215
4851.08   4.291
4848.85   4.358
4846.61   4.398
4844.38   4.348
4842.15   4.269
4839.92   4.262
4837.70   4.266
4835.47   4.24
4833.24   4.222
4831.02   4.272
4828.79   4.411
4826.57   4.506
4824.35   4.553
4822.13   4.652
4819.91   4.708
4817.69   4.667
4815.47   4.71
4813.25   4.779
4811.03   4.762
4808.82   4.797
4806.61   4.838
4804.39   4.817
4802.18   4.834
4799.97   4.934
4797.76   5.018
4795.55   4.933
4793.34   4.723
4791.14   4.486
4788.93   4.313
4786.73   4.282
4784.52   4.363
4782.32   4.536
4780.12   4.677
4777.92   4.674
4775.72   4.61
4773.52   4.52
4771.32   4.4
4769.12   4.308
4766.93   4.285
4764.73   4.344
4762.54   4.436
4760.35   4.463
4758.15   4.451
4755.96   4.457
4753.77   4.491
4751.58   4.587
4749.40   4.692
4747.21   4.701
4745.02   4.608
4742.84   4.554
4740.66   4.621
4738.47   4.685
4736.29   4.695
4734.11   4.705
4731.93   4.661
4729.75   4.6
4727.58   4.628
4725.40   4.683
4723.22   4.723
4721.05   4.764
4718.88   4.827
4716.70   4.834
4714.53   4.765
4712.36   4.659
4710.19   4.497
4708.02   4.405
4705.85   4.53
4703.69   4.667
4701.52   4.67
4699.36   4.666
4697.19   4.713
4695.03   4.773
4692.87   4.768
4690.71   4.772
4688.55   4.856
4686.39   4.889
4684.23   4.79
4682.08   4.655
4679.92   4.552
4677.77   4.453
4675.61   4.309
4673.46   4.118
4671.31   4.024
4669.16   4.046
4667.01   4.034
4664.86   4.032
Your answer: 4.0 angstrom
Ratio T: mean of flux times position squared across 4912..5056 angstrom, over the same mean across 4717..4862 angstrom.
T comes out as 1.2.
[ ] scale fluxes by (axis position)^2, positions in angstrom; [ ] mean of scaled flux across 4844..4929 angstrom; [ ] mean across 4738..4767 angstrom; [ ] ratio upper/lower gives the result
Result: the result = 1.05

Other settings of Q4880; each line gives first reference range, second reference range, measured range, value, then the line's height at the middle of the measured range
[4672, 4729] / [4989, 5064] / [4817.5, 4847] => 2.76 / 4.86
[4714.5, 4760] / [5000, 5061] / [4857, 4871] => 0.83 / 4.92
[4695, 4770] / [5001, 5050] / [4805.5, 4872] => 5.24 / 4.88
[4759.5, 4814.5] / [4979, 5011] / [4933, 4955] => 2.35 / 5.6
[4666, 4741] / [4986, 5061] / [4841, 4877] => 3.45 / 4.87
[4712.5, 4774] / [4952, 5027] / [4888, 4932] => 4.90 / 5.15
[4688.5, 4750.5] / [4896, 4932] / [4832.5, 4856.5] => 1.93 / 4.66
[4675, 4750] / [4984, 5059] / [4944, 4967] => -2.41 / 5.05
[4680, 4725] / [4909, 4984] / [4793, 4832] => 0.69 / 4.8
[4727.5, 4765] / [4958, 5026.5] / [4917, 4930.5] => 1.42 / 5.14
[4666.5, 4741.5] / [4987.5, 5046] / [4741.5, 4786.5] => 2.20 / 4.74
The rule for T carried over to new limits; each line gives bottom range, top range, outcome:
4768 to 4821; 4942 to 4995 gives 1.16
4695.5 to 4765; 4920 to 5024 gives 1.26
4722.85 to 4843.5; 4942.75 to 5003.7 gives 1.22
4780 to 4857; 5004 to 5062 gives 1.23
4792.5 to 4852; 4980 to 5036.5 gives 1.26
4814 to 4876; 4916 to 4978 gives 1.18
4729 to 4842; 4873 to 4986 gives 1.11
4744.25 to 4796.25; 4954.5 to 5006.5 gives 1.30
